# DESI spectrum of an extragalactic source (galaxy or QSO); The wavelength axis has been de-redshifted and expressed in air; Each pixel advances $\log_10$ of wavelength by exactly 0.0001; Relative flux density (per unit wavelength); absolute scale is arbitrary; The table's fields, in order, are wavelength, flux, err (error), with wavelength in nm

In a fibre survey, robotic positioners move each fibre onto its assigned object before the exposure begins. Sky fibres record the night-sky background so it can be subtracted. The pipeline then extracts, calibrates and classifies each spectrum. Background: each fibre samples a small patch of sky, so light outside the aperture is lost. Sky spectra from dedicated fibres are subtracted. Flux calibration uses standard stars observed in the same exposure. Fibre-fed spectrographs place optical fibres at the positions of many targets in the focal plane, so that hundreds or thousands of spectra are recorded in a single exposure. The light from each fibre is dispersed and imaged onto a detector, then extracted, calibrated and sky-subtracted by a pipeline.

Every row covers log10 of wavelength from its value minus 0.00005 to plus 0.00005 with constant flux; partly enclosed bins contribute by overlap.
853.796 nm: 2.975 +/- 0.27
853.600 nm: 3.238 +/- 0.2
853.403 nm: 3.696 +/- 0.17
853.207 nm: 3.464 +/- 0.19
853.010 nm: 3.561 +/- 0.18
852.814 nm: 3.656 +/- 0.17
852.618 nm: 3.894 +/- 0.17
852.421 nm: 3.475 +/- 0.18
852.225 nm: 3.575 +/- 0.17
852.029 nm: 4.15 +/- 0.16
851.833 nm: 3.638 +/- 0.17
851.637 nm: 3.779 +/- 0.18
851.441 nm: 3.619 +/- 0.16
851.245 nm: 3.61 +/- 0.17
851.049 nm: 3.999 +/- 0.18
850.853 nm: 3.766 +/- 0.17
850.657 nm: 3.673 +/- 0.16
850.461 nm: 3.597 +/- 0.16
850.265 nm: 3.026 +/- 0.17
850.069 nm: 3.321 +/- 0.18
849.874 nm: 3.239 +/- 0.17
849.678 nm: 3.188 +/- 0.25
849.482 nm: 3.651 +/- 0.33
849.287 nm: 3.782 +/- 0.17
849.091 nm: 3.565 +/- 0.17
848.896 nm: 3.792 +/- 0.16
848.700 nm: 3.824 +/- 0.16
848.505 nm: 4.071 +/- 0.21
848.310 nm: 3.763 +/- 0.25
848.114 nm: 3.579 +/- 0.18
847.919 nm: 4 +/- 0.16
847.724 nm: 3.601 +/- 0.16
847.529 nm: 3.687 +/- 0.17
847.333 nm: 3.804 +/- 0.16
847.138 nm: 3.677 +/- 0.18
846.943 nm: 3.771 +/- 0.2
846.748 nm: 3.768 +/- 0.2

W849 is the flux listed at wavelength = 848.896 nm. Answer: 3.792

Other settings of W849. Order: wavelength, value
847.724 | 3.601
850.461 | 3.597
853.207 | 3.464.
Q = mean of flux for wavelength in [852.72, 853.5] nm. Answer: 3.6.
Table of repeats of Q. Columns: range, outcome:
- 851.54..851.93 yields 3.71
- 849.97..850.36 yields 3.18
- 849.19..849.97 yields 3.46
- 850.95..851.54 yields 3.74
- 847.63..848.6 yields 3.8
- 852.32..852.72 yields 3.68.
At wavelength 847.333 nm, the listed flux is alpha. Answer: 3.804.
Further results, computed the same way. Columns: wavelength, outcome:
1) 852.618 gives 3.894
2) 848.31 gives 3.763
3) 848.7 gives 3.824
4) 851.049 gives 3.999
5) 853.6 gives 3.238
